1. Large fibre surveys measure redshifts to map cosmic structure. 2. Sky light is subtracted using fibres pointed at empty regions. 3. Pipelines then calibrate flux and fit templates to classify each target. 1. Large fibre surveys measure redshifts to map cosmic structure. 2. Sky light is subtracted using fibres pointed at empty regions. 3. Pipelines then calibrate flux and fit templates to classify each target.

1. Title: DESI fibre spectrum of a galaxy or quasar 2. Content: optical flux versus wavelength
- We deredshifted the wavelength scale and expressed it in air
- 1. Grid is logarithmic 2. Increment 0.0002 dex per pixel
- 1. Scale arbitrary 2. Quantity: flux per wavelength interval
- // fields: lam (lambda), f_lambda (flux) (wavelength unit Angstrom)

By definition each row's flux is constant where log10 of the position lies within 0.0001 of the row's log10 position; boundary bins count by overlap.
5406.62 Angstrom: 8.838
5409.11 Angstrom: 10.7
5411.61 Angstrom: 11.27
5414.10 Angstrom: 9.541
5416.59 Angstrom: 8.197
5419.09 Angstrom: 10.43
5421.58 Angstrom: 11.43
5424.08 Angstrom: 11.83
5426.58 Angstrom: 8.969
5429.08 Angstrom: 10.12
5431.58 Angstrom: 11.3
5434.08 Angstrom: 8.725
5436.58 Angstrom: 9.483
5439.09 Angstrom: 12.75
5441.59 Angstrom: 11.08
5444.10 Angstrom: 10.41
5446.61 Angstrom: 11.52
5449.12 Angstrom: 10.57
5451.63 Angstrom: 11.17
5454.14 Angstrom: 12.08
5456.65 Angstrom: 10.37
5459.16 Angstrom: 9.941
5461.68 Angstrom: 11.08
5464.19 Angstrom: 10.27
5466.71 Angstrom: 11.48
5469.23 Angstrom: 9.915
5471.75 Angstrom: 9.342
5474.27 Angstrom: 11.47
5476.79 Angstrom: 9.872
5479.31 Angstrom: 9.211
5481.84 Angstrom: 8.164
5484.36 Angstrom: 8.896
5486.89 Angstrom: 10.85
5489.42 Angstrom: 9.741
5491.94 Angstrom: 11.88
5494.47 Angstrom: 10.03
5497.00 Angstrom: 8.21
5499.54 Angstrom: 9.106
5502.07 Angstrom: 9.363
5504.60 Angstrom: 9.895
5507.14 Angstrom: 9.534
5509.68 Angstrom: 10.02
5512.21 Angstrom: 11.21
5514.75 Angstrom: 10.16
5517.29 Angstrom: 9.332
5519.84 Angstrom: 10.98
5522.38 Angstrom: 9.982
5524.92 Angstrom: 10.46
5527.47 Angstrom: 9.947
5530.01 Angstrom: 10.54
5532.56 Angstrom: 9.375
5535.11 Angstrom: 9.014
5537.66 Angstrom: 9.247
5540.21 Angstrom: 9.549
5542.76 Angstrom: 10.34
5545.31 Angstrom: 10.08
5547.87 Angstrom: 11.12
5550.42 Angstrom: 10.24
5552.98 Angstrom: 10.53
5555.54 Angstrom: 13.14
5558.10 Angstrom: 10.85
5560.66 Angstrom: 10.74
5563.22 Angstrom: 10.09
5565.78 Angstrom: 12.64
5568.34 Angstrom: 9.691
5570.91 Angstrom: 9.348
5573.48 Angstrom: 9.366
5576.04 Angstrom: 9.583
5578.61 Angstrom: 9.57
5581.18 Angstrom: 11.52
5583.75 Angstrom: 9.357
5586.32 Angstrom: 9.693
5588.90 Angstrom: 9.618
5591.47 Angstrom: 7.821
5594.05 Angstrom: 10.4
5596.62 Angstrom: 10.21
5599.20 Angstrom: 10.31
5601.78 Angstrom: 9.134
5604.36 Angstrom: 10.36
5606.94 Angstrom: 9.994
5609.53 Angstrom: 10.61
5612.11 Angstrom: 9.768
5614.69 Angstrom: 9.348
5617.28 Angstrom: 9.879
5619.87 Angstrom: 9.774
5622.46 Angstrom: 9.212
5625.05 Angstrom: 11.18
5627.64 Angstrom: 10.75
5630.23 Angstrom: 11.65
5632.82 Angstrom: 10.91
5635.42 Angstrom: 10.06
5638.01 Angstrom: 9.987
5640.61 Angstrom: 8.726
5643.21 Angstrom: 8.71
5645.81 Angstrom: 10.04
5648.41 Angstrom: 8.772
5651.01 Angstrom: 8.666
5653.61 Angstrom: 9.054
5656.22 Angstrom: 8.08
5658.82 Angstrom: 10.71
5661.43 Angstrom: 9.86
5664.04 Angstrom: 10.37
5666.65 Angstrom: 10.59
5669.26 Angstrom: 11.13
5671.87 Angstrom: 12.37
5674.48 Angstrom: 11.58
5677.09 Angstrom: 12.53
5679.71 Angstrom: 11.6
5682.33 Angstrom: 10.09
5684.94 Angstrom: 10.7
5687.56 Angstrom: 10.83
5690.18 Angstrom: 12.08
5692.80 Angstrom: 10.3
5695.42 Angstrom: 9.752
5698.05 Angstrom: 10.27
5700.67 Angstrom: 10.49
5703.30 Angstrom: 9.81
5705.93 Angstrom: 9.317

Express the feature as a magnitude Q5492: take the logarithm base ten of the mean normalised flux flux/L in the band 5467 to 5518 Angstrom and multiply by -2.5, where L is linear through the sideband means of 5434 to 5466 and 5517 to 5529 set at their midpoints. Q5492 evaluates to 0.07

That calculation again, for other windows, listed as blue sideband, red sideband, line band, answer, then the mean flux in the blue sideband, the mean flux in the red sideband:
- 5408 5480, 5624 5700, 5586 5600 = 0.08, 10.5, 10.4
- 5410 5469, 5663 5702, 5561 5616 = 0.09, 10.6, 11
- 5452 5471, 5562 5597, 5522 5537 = 0.04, 10.7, 9.92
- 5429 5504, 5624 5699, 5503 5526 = 0.02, 10.3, 10.4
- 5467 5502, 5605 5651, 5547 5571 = -0.11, 9.78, 9.93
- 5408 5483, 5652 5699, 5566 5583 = 0.06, 10.4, 10.7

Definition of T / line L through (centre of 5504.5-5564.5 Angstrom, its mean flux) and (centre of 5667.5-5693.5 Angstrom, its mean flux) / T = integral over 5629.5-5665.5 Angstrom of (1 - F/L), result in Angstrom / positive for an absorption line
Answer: 4.7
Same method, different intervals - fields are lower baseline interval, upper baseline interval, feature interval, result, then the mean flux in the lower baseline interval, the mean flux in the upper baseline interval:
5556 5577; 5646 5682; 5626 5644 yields 0.4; 10.4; 10.4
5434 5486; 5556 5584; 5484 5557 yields 1.9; 10.4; 10.4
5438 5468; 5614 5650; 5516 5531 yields 0.6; 11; 9.93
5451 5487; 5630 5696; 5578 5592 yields 0.8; 10.2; 10.3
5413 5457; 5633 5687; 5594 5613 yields 0.4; 10.6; 10.2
